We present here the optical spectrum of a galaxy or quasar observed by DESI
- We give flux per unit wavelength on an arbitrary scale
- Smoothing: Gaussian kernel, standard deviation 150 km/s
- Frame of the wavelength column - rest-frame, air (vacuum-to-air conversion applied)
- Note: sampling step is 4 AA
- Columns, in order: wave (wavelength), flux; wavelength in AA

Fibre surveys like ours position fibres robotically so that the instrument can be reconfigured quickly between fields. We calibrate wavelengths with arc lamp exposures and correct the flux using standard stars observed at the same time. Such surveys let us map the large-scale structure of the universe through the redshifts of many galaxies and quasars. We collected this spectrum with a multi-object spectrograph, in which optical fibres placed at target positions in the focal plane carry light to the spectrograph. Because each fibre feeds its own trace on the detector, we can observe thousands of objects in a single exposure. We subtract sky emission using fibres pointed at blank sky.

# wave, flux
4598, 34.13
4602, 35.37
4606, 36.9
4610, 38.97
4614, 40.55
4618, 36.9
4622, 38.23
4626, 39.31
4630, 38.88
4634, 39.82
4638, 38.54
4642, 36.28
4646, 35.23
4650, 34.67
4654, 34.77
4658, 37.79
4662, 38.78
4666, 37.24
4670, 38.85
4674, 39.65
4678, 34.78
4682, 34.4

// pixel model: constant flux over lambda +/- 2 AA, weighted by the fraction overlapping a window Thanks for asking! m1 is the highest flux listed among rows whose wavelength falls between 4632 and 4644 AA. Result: 39.82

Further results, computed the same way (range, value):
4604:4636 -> 40.55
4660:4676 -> 39.65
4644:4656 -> 35.23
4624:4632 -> 39.31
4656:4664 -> 38.78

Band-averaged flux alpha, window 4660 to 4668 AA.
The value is 38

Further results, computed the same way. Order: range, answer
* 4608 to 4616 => 39.8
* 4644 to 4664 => 36.2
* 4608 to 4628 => 38.8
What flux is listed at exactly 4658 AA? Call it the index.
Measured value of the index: 37.79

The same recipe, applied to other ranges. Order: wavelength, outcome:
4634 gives 39.82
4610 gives 38.97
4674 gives 39.65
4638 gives 38.54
